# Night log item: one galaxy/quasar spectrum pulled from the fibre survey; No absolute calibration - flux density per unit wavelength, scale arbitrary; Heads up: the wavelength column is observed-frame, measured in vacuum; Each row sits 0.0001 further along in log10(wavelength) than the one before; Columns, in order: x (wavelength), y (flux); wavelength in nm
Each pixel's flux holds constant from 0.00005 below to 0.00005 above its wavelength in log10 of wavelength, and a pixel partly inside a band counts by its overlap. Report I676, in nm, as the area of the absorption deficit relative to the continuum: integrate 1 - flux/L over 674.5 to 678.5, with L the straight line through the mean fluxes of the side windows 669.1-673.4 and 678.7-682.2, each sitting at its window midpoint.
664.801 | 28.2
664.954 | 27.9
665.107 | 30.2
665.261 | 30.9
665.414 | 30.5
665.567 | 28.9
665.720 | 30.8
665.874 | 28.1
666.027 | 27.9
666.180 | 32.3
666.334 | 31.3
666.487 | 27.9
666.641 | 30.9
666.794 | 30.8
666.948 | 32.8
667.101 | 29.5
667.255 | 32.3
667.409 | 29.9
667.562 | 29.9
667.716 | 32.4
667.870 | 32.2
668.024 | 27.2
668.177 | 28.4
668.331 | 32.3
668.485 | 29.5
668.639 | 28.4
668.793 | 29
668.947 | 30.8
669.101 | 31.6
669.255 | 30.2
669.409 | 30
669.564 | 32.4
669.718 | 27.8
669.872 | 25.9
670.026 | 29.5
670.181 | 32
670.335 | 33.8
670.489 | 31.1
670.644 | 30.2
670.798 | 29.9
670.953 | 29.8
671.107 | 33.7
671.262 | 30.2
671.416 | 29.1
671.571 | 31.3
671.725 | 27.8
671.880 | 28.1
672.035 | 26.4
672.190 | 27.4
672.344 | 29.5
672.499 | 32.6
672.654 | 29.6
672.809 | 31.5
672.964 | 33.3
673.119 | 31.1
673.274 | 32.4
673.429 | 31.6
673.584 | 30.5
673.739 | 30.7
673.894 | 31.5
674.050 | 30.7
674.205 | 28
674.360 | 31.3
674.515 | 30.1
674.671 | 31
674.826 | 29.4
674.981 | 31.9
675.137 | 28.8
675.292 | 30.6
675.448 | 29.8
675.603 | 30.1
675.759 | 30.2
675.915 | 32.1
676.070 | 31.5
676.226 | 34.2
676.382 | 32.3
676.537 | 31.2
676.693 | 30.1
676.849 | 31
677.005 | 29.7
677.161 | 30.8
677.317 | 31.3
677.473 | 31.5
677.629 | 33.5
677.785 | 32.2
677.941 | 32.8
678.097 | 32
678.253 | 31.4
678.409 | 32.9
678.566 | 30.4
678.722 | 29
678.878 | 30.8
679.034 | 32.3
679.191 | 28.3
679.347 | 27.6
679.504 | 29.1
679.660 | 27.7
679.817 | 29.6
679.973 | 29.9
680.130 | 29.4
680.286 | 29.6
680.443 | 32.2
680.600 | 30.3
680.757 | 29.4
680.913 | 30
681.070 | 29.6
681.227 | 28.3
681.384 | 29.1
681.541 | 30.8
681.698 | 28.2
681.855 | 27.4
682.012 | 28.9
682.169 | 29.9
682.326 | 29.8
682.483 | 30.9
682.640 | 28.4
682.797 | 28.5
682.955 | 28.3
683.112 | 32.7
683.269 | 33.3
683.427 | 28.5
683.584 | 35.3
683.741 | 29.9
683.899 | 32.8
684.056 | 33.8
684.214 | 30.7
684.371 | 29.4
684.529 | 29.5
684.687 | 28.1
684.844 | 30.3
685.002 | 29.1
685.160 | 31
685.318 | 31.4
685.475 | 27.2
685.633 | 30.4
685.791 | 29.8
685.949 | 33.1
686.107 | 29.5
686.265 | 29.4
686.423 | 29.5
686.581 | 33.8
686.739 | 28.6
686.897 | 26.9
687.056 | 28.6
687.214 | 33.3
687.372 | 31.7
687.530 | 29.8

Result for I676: -0.20 nm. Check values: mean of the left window 30.3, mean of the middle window 31.3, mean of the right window 29.5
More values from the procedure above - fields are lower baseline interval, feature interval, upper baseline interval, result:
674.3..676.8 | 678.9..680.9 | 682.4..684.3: 0.09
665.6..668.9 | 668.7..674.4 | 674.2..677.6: 0.04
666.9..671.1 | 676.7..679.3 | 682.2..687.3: -0.07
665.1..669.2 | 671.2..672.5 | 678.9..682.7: 0.05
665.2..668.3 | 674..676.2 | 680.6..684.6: -0.02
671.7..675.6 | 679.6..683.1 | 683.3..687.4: 0.11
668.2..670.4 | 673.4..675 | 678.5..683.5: -0.03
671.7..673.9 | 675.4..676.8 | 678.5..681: -0.06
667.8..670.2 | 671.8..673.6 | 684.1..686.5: -0.03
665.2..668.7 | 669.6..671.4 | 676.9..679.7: 0.00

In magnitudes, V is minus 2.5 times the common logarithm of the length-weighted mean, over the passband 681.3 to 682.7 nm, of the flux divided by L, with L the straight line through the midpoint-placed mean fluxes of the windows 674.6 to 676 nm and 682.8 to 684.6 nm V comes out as 0.06 mag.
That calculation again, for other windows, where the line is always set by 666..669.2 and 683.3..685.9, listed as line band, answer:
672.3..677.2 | -0.017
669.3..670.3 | 0.022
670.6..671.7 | -0.003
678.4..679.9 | 0.031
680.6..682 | 0.049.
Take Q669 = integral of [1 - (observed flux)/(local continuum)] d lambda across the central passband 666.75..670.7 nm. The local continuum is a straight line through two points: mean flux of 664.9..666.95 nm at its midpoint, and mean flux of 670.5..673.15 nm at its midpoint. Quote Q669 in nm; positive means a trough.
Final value -0.04 nm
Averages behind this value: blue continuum 30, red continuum 30.1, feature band 30.4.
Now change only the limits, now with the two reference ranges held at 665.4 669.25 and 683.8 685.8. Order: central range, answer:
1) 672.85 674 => -0.05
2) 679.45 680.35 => 0.03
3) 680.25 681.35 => 0.01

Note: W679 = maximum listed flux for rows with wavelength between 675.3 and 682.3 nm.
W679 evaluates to 34.2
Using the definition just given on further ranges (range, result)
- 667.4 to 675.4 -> 33.8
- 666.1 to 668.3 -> 32.8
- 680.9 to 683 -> 30.9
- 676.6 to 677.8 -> 33.5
